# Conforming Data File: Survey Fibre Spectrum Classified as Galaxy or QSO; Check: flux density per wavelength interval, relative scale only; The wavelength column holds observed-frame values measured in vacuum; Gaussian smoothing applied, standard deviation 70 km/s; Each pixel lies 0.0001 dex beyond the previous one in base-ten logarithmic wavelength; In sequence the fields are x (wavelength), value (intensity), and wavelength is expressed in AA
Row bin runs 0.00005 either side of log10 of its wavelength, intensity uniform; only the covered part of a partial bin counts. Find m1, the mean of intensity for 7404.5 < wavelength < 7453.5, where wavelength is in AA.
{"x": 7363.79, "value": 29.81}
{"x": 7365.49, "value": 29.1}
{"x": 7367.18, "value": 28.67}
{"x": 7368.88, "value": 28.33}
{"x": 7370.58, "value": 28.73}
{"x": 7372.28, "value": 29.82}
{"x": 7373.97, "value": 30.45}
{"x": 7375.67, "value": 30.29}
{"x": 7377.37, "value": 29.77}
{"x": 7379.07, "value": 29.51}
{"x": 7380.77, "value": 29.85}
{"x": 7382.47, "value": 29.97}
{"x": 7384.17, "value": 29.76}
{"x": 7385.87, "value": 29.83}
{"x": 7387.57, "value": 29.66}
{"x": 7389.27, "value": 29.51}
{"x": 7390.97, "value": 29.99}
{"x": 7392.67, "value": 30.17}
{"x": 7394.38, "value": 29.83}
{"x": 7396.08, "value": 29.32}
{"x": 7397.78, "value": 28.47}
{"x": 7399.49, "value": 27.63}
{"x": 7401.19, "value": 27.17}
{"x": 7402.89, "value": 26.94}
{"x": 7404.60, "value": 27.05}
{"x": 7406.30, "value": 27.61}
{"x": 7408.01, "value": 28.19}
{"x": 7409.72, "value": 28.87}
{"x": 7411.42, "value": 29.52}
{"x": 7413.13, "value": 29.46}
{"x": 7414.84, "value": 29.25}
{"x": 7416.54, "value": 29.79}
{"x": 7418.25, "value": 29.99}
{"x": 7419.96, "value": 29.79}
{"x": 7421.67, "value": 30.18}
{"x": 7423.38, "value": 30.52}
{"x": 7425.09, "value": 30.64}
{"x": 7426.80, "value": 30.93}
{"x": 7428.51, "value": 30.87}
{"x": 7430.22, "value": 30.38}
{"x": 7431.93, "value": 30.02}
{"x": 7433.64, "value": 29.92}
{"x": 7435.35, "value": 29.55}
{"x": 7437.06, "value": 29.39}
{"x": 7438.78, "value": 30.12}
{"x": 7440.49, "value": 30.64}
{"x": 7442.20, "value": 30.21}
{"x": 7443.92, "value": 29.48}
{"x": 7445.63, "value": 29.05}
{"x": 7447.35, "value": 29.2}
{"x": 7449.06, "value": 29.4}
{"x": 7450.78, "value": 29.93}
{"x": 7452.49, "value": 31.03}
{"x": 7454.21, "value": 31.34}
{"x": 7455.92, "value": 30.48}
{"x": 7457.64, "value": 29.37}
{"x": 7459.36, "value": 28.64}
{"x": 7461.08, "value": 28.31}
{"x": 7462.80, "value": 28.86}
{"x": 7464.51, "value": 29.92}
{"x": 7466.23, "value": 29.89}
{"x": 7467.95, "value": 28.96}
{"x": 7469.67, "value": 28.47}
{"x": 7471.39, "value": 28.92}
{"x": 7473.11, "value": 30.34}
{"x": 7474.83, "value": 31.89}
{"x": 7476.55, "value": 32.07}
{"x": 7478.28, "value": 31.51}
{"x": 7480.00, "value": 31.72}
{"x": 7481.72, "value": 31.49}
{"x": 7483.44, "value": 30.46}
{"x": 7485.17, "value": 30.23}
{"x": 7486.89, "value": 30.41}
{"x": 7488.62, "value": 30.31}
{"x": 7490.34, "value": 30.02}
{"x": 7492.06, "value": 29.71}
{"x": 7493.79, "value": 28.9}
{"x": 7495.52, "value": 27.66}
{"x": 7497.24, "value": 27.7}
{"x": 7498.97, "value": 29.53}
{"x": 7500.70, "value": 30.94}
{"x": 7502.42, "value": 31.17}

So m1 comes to 29.7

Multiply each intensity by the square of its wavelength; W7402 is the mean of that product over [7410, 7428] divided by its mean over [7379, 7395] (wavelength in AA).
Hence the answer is 1.01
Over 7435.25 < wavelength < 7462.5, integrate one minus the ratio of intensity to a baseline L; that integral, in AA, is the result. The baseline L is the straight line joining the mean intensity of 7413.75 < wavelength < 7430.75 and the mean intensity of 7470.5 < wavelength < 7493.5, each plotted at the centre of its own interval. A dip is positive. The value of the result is 0.6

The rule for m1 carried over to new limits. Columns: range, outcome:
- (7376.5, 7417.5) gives 29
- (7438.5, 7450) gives 29.7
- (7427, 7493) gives 30.1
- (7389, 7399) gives 29.5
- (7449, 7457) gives 30.5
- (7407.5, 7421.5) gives 29.4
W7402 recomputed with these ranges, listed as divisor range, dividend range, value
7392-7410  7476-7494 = 1.11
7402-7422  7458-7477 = 1.04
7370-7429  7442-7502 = 1.04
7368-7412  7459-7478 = 1.04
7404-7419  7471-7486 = 1.09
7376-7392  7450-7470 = 1.02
